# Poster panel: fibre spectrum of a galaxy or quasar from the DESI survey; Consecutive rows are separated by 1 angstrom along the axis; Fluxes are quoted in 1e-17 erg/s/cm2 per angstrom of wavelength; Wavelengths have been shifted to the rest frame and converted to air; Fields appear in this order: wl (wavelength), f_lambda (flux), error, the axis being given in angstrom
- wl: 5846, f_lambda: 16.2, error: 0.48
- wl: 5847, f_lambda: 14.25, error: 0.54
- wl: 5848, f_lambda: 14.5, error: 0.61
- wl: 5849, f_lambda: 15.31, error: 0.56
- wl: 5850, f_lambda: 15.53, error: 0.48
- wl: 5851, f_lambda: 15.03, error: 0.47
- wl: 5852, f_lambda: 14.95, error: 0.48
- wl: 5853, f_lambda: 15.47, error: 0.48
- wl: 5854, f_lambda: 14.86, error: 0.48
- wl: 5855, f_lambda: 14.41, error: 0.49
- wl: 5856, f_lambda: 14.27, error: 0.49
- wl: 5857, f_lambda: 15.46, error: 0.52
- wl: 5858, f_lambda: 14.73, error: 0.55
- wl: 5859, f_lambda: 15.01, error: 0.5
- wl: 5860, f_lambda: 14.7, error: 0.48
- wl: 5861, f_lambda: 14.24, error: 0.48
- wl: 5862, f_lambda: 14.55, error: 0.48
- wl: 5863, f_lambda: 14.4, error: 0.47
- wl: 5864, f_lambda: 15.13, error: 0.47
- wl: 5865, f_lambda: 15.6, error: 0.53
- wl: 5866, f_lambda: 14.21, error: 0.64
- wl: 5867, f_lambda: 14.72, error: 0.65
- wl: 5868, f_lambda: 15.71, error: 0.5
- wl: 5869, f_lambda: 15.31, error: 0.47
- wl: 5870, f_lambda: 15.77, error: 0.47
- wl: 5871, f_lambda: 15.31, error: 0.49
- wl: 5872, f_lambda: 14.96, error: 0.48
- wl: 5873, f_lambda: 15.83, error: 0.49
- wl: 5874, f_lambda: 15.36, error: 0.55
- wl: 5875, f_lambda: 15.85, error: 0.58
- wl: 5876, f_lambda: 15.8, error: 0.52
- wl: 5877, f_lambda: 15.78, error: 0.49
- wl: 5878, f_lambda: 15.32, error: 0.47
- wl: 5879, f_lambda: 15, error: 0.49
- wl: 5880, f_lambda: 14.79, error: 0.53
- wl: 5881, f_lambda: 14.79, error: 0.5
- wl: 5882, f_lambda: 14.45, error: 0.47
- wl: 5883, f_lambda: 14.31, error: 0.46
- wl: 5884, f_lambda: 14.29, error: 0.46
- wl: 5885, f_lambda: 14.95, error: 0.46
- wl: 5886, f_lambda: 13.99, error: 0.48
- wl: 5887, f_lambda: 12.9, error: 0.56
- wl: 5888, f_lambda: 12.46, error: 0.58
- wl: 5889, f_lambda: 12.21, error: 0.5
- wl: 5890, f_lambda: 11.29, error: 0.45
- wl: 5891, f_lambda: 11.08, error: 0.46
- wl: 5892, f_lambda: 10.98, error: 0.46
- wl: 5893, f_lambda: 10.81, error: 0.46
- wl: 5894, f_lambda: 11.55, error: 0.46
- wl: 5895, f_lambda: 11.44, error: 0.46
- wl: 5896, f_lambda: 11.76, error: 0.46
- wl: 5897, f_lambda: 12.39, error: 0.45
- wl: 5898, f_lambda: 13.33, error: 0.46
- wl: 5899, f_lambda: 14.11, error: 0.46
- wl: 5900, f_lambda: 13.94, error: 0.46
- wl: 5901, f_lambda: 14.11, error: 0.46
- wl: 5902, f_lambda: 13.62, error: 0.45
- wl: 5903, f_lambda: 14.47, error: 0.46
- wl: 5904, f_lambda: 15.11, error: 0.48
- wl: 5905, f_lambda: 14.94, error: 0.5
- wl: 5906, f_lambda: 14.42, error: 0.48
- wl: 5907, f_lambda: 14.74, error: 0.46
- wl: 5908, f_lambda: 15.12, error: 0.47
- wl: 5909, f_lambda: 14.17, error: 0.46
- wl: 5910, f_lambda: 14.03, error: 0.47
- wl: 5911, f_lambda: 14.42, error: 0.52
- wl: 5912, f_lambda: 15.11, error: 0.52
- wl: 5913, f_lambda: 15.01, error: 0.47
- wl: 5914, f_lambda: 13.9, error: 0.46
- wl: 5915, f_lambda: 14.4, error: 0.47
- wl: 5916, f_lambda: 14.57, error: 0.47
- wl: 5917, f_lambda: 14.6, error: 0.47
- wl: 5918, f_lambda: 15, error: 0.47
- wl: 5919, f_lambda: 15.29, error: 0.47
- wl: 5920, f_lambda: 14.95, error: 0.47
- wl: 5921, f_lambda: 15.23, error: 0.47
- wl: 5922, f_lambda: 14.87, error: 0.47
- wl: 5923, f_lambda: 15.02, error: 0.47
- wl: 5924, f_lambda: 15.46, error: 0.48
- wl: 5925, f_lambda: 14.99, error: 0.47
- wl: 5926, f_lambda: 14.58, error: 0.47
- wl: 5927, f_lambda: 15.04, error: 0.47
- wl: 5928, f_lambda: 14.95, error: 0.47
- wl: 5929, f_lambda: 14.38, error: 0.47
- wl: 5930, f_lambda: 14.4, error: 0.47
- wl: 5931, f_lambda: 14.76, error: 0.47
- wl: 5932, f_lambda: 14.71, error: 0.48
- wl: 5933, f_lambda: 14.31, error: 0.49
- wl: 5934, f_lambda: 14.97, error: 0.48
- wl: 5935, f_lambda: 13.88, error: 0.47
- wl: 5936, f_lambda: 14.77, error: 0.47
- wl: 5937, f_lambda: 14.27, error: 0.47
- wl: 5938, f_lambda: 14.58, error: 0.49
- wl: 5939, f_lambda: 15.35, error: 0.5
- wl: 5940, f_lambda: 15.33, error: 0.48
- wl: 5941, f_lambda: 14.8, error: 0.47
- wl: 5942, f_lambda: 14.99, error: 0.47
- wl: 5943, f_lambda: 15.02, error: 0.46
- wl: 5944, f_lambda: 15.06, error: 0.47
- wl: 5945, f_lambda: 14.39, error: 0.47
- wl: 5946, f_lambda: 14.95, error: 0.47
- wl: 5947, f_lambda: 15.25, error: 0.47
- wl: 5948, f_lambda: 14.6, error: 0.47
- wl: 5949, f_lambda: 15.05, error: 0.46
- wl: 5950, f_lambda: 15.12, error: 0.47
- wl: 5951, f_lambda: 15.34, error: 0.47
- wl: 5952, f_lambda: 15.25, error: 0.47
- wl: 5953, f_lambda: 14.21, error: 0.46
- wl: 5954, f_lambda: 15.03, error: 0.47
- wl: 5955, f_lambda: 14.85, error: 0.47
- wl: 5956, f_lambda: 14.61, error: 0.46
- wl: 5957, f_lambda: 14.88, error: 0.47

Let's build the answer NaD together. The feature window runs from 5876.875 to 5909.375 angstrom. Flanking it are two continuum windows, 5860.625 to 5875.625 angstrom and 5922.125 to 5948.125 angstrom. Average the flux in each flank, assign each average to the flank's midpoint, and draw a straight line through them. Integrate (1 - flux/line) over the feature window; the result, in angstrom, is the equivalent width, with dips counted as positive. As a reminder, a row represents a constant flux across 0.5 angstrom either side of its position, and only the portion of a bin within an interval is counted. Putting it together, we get 3.1 angstrom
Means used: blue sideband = 15.1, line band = 13.6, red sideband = 14.8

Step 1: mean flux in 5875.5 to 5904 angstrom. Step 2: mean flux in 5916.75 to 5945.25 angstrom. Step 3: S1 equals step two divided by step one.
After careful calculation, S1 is 1.10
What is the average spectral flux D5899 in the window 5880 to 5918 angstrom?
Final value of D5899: 13.6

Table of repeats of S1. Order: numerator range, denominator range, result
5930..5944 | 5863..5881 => 0.97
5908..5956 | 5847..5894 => 1.02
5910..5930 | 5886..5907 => 1.15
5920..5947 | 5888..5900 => 1.23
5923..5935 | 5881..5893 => 1.14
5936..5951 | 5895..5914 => 1.06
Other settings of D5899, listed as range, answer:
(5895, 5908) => 13.9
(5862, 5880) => 15.3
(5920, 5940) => 14.8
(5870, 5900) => 13.7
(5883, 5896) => 12.4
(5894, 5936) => 14.4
